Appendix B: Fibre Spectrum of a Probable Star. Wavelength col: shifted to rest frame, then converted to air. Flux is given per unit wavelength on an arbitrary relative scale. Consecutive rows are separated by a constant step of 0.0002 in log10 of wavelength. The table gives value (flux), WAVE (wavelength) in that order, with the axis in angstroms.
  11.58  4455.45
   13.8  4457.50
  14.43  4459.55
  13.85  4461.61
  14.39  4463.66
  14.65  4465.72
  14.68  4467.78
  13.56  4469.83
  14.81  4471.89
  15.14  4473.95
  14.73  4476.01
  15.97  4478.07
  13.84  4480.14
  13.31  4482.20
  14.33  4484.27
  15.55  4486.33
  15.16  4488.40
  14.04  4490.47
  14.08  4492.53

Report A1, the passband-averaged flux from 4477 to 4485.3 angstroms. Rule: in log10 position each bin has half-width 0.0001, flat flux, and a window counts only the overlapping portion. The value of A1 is 14.4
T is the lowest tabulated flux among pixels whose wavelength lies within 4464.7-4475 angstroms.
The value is 13.56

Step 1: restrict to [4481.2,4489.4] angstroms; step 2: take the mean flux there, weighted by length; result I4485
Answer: 14.6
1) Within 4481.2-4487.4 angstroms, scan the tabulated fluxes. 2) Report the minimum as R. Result 13.31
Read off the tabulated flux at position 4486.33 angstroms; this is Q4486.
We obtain 15.55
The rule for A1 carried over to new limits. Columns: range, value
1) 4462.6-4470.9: 14.3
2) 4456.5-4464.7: 14.1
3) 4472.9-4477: 14.9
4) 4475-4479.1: 15.4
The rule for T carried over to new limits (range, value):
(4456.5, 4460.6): 13.8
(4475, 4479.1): 14.73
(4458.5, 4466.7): 13.85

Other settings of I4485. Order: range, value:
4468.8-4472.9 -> 14.2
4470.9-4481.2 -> 14.9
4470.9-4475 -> 15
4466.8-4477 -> 14.6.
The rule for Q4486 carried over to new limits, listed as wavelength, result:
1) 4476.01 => 14.73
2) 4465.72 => 14.65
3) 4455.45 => 11.58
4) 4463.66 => 14.39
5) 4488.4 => 15.16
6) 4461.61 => 13.85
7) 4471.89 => 14.81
